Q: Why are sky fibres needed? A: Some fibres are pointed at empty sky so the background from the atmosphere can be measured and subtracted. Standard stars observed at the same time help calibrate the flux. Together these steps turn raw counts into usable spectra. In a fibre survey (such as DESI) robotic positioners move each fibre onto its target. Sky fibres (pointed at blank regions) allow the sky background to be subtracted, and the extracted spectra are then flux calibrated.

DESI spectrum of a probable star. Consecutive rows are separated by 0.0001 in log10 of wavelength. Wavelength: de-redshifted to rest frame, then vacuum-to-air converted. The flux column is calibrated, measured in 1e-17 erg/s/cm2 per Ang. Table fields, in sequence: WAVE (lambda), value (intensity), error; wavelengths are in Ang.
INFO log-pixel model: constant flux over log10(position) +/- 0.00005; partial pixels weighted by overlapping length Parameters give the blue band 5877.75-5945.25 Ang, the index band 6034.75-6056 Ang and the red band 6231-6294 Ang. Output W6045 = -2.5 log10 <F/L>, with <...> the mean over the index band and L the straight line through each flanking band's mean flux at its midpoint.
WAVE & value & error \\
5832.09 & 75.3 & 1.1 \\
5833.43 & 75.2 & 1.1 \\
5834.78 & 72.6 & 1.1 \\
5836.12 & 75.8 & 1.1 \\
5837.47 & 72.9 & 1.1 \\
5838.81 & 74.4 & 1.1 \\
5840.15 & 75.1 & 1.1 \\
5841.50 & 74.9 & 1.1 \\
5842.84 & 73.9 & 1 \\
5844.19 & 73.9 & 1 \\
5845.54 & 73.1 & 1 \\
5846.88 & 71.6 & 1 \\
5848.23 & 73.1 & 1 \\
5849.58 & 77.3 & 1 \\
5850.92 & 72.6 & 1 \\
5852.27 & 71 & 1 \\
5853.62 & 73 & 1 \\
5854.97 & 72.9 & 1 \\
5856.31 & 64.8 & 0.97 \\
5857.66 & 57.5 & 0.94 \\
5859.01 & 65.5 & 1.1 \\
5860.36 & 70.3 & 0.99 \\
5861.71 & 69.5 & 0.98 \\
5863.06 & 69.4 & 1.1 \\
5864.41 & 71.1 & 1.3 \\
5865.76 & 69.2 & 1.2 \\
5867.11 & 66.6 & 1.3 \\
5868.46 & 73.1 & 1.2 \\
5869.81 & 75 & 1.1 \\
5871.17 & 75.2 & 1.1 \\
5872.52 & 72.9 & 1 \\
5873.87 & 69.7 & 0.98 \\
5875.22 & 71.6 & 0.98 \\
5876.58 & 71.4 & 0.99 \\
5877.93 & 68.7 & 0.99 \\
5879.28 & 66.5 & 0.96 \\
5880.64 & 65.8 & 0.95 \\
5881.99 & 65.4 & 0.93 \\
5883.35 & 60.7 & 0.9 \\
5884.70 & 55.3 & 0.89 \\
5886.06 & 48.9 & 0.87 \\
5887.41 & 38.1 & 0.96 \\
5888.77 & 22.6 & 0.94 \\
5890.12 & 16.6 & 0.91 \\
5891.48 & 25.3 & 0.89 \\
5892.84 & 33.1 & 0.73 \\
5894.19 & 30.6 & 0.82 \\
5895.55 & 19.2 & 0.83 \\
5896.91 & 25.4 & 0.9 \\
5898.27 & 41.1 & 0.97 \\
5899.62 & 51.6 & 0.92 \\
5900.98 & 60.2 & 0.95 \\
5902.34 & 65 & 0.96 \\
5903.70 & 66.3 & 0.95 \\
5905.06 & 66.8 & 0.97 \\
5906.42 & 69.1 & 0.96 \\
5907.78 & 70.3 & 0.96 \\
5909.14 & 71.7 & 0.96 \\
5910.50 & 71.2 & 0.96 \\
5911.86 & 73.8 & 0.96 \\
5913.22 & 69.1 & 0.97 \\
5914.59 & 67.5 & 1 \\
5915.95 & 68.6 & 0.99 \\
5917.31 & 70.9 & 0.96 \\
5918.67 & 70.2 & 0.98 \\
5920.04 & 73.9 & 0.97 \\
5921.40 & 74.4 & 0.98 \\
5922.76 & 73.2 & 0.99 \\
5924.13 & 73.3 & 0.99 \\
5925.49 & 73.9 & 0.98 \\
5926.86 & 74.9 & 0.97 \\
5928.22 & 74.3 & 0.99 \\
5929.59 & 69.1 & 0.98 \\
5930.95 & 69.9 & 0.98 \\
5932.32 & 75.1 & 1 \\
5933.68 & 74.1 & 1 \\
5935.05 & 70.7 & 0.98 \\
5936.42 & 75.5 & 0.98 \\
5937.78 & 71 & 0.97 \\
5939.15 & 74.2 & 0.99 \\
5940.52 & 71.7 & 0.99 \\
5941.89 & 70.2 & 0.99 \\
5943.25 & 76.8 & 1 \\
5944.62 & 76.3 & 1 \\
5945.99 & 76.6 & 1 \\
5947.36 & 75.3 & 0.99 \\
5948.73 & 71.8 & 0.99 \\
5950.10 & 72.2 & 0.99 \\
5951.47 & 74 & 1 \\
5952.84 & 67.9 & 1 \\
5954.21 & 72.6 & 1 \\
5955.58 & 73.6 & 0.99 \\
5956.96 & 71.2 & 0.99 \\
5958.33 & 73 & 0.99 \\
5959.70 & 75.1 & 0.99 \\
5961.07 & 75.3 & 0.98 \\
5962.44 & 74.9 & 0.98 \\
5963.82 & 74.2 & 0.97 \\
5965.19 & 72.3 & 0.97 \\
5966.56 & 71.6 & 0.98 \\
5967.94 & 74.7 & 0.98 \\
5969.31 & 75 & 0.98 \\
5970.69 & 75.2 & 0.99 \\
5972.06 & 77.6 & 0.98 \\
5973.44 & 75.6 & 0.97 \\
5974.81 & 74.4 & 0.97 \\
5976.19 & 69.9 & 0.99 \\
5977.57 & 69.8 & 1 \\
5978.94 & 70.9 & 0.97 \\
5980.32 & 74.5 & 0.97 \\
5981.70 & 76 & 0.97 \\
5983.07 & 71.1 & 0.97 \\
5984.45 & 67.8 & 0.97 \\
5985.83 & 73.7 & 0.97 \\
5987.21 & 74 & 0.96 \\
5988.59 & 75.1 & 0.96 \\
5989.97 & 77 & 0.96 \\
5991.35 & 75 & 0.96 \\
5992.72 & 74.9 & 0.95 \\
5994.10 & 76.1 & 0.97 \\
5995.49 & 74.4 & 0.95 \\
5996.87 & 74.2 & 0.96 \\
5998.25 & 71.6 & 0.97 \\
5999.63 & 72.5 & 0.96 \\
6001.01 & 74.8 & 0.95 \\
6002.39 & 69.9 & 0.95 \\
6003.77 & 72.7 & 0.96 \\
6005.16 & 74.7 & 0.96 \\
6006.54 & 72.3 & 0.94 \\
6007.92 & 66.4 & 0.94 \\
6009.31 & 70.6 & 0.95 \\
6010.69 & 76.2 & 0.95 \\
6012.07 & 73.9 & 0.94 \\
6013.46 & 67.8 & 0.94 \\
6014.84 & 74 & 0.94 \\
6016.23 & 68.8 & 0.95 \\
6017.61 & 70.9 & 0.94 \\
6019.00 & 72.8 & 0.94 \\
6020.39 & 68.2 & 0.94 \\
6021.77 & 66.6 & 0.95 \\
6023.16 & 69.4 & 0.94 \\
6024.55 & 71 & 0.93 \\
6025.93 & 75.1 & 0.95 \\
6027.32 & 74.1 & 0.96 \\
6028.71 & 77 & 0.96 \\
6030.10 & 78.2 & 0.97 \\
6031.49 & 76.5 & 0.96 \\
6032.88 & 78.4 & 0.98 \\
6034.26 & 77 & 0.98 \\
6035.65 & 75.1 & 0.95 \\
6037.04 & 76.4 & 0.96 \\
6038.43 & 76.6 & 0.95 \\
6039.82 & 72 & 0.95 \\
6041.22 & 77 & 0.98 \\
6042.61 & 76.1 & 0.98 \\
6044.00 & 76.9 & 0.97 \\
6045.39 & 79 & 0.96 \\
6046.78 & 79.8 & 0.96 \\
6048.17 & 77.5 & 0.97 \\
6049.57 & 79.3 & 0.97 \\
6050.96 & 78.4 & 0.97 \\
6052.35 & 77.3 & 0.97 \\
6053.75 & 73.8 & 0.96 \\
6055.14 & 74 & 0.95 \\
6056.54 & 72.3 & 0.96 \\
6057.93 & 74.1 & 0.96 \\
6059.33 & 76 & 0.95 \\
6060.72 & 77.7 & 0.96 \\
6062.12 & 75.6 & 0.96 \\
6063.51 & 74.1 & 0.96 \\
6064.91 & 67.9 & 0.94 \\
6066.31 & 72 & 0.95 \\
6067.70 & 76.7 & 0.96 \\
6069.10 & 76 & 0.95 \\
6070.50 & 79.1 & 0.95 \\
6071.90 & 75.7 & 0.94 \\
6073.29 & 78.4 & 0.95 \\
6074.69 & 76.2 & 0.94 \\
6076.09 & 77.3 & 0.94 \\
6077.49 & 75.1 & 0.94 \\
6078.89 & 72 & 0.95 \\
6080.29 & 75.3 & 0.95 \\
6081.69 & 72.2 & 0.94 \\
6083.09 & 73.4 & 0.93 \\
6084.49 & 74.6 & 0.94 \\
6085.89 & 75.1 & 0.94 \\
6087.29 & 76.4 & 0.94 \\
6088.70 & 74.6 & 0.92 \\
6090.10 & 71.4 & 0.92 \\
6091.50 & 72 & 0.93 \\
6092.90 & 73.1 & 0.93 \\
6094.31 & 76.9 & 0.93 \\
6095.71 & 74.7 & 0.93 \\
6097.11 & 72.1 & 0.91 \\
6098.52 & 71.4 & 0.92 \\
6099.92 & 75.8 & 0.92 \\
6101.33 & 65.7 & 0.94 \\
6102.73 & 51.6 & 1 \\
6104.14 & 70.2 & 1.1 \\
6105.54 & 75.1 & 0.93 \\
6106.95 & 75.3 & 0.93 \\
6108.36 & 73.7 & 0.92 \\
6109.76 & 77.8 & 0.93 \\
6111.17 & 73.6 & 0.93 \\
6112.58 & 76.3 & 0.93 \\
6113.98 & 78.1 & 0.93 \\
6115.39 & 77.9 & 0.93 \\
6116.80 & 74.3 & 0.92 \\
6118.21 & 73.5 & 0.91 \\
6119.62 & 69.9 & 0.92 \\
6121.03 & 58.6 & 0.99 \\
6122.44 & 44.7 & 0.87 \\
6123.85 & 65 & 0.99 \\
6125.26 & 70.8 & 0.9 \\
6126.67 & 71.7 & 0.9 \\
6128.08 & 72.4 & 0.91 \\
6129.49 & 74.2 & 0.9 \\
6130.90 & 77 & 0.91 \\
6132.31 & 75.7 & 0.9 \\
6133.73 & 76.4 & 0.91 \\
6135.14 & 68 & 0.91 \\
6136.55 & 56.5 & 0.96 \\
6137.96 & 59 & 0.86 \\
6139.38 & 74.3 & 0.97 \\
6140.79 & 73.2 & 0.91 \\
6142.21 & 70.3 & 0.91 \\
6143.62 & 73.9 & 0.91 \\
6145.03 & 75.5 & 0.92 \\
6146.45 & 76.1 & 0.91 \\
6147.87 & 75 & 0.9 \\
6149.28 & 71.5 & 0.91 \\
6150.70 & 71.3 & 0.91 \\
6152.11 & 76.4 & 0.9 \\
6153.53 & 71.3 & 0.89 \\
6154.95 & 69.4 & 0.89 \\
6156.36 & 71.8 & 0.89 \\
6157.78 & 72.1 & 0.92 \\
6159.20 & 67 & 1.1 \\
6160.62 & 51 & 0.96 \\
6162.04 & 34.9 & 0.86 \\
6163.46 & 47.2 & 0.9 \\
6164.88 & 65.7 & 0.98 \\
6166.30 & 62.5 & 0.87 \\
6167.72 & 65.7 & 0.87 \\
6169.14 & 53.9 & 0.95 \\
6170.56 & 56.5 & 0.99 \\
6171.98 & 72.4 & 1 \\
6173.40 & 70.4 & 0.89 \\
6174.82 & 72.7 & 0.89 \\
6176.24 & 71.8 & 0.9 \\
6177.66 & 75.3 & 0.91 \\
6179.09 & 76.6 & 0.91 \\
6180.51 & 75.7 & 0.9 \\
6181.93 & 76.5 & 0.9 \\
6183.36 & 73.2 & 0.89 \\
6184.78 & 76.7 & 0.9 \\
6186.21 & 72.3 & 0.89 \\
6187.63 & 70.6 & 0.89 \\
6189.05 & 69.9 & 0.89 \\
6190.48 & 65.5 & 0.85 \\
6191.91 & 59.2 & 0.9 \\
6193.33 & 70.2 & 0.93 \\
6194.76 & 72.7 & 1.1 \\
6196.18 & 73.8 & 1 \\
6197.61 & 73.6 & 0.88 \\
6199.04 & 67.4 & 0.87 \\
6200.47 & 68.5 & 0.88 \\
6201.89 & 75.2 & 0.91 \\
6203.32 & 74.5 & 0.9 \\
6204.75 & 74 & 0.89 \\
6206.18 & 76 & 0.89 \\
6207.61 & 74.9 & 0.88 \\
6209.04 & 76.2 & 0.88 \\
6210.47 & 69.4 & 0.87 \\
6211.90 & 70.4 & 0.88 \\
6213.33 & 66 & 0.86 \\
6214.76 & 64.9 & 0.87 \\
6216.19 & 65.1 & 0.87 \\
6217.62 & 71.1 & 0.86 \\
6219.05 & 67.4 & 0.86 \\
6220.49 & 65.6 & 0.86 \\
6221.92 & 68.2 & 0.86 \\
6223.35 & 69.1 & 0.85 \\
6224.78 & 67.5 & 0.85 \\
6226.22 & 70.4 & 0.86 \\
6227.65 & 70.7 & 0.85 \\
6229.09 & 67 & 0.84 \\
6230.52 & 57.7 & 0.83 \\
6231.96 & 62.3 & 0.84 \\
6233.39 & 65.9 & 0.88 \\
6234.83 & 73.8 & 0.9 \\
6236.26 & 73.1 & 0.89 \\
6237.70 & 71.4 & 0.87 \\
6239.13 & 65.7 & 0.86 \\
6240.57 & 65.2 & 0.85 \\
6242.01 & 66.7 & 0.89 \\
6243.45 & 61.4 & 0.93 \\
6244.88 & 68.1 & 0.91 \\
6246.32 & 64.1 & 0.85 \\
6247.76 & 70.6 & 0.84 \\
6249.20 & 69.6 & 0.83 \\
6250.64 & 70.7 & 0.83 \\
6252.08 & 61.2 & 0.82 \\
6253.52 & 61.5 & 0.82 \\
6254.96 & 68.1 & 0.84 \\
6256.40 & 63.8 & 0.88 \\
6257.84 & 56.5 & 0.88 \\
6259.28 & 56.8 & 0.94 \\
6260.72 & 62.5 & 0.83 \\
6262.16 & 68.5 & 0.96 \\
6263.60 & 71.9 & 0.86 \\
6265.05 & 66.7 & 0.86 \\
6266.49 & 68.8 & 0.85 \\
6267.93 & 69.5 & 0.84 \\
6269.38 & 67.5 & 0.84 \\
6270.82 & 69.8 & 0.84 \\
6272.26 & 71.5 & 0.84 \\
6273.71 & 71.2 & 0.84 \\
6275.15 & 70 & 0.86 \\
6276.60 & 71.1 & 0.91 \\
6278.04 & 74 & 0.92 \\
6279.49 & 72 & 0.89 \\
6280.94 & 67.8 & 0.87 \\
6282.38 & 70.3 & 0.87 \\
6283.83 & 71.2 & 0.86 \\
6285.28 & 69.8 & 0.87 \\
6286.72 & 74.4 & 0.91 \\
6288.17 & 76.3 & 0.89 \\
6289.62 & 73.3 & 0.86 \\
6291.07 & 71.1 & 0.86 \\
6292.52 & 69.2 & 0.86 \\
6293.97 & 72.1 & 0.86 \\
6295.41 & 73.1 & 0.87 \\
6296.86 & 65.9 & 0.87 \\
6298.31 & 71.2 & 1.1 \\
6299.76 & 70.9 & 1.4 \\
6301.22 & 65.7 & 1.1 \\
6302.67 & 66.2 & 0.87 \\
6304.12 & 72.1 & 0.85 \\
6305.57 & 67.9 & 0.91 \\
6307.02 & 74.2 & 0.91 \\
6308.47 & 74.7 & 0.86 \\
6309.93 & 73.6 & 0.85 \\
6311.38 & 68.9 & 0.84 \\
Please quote -0.19 mag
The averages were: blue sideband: 61.7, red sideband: 68.3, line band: 76.6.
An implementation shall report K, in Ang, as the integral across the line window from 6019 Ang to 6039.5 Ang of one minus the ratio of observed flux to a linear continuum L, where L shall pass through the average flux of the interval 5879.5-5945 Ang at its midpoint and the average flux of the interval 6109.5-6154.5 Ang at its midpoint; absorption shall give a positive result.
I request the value -2.3 Ang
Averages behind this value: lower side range 61.5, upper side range 71.2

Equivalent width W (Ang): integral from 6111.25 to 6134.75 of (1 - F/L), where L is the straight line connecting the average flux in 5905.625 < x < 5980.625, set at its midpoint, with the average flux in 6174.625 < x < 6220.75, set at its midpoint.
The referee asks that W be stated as 0.23 Ang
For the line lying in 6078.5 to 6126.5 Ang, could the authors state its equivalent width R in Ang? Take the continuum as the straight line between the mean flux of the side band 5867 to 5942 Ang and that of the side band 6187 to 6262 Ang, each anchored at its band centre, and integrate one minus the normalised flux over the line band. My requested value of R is -4.1 Ang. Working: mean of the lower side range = 62.6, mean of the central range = 71.6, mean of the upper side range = 67.9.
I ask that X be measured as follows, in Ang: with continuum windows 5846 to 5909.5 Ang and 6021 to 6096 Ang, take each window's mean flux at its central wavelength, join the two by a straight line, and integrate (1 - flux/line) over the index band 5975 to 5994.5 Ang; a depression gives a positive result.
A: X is -1.2 Ang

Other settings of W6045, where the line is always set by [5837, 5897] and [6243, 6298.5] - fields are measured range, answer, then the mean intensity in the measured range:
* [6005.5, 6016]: -0.114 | 71.6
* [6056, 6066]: -0.135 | 73.9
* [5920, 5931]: -0.161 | 73.1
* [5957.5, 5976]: -0.168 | 74.4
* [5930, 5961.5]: -0.156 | 73.2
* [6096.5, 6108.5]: -0.063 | 69.9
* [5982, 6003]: -0.148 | 73.6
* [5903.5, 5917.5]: -0.111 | 69.6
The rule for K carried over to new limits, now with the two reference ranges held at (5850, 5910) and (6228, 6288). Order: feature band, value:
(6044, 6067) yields -4.5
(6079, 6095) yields -2.5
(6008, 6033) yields -4.0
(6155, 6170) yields 1.4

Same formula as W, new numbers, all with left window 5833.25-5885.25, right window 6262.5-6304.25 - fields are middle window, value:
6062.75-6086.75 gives -1.5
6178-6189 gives -0.6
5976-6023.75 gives -1.2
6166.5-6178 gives 0.6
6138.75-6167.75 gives 1.2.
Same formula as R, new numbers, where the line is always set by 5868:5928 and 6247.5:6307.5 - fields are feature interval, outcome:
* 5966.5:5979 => -2.4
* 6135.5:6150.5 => -1.1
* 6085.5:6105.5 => -2.1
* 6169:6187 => -1.3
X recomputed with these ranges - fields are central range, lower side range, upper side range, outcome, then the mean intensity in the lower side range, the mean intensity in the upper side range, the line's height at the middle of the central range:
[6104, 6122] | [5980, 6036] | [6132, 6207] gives -0.6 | 73.2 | 69.2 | 70.6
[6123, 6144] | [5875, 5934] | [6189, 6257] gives -1.4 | 60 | 68.4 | 66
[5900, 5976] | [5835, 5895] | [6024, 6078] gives -3.9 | 63.9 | 75.9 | 68.6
